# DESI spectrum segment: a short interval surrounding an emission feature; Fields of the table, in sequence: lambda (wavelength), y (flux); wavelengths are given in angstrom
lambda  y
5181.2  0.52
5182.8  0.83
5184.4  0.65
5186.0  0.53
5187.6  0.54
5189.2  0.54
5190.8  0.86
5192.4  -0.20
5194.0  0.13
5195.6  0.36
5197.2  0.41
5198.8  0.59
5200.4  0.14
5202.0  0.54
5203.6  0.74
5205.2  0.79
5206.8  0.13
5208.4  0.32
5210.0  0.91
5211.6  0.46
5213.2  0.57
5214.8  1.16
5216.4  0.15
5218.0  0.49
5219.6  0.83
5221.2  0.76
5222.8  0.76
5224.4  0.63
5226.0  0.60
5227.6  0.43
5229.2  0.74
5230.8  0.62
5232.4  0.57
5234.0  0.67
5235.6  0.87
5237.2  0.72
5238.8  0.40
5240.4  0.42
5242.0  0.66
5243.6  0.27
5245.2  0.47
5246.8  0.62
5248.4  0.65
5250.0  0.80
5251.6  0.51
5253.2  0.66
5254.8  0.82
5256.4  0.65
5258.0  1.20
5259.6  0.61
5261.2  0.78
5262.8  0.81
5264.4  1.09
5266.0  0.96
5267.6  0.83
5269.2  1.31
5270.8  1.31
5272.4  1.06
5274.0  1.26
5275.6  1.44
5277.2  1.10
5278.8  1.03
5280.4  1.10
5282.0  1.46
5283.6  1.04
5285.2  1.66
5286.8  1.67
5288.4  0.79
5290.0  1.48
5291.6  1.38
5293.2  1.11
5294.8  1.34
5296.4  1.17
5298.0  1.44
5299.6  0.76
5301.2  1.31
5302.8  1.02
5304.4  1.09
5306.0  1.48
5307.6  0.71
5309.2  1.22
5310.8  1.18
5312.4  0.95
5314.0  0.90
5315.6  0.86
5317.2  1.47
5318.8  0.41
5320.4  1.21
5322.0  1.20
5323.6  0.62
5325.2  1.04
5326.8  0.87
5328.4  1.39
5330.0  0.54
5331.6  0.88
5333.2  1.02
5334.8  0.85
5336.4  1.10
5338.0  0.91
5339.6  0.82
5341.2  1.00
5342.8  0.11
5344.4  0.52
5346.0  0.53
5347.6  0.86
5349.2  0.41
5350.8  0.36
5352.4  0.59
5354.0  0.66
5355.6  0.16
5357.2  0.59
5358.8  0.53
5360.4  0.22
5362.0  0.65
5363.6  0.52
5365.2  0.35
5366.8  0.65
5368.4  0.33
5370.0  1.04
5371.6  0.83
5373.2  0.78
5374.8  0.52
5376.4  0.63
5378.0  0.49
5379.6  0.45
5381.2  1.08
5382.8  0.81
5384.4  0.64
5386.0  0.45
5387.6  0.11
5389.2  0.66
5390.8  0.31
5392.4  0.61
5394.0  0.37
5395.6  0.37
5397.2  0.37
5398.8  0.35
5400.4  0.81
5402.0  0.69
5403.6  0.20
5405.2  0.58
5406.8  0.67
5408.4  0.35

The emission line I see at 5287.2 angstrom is Mg II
